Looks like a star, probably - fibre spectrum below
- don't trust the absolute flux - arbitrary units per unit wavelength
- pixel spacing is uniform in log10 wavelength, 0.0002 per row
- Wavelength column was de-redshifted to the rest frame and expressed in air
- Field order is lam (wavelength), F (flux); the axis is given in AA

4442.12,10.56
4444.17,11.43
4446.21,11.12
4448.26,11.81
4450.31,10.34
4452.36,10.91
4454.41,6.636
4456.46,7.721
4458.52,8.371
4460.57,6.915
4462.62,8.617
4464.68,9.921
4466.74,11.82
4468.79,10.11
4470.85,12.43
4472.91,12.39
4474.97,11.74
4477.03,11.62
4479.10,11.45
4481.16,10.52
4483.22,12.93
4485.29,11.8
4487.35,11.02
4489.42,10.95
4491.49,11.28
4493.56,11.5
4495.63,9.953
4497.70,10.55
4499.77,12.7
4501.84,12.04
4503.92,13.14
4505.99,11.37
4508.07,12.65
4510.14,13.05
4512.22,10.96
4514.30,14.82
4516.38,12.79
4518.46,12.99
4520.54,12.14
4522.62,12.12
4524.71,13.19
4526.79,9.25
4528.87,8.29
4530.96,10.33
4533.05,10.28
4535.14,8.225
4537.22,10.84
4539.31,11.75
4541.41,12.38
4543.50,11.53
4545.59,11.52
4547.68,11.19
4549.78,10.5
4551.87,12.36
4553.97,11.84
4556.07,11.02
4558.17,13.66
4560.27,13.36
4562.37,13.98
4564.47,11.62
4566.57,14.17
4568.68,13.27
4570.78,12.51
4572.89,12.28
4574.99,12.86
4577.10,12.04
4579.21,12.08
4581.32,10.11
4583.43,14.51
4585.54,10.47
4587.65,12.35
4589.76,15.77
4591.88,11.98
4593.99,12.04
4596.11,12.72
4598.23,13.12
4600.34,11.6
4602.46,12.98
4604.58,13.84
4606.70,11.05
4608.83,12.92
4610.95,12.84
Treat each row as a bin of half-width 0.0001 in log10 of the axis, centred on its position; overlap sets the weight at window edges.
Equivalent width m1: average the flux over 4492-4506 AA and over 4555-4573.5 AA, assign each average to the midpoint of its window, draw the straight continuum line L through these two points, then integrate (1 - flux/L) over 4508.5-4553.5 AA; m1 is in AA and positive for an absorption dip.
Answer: 2.8 AA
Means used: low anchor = 11.6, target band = 11.5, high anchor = 12.9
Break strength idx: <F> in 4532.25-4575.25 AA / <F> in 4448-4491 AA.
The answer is 1.1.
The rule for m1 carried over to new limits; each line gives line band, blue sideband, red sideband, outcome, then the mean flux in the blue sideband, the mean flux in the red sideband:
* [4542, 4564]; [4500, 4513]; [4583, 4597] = 0.8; 12.3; 12.8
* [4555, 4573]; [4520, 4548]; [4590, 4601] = -1.8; 10.9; 12.6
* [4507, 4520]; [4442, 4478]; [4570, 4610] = -2.0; 10.2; 12.5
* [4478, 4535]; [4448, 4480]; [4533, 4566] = -3.5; 10.1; 11.7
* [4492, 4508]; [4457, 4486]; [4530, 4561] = -1.0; 10.7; 11.4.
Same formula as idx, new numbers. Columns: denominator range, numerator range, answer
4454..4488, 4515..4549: 1.08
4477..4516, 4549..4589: 1.05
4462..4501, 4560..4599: 1.13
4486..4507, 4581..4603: 1.10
